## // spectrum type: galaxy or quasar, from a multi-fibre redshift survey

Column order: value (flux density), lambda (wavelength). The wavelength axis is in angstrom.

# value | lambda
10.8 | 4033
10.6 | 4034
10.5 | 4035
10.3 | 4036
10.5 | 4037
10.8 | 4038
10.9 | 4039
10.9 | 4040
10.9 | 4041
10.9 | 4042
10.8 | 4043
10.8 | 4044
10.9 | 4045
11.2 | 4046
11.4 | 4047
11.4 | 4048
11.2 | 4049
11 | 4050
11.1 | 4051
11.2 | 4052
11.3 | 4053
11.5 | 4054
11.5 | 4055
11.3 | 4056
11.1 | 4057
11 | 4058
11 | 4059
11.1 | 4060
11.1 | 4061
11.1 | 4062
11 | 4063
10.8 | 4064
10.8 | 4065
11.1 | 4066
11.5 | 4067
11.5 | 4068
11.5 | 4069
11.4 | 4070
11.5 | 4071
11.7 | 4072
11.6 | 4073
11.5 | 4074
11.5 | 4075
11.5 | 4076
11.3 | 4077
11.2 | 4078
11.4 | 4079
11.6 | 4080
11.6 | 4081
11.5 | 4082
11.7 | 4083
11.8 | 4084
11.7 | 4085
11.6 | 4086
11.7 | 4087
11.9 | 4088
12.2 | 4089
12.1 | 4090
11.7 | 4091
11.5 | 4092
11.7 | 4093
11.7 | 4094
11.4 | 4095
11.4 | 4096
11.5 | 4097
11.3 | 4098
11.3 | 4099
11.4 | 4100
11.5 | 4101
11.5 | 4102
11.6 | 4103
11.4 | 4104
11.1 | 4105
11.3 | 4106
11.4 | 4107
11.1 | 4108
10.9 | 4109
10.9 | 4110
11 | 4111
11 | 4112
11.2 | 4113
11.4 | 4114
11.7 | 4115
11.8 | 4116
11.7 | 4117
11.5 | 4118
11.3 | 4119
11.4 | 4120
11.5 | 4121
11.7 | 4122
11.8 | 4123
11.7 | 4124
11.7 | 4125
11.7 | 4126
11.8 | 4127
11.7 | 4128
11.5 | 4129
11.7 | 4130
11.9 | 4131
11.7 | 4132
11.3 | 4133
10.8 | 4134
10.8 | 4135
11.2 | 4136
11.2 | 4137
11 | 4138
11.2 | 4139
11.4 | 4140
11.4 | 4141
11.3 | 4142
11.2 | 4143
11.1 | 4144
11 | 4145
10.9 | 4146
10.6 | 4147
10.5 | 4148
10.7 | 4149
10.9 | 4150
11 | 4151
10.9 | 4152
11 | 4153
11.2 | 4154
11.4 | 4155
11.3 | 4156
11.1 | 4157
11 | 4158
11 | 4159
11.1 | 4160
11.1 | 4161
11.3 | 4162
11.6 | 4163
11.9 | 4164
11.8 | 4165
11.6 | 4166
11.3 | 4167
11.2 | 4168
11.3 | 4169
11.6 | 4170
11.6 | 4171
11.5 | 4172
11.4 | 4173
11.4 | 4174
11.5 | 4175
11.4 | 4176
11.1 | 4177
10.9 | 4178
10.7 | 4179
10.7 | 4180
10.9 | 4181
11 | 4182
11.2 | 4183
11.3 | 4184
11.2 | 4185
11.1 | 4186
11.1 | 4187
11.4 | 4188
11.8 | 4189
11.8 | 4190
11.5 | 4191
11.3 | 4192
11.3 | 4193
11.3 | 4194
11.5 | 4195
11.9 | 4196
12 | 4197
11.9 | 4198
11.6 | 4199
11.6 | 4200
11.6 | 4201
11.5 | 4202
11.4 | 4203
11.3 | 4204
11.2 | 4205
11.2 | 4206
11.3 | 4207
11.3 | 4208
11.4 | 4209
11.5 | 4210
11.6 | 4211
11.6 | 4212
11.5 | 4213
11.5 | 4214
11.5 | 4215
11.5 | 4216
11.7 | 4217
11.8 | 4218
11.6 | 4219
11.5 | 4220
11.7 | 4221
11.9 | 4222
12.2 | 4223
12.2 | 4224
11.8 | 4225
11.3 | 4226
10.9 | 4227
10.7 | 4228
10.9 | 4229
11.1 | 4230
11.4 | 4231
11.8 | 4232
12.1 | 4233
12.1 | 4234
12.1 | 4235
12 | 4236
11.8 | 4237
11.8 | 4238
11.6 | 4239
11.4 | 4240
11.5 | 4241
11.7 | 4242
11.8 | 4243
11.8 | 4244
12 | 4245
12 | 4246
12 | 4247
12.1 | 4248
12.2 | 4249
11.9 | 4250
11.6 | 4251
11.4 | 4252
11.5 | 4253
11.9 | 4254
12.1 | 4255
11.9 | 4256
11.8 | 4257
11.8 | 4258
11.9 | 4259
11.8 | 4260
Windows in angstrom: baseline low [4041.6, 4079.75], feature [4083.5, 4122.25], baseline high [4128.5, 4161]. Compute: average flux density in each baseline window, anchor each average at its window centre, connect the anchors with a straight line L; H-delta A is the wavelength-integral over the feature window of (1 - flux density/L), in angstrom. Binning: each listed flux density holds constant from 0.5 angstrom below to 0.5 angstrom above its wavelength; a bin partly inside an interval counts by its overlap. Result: -1.0 angstrom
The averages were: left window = 11.2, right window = 11.1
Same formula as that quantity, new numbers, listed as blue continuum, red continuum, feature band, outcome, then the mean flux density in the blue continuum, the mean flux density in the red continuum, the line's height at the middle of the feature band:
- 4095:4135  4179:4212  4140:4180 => 0.7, 11.4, 11.4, 11.4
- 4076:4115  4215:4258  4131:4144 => 0.3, 11.5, 11.7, 11.5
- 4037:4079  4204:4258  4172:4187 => 0.5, 11.2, 11.7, 11.5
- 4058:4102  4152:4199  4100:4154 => 0.5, 11.5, 11.3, 11.4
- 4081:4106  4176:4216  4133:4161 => 1.0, 11.6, 11.4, 11.5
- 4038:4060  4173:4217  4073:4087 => -0.5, 11.1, 11.4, 11.2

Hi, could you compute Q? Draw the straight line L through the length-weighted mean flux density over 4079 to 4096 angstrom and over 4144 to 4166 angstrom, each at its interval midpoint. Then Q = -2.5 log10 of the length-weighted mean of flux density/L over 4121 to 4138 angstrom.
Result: -0.015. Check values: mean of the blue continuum 11.7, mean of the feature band 11.5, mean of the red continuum 11.1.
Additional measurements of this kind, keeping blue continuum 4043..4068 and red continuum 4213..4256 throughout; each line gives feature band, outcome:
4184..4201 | 0.005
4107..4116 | 0.011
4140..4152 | 0.043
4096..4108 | -0.009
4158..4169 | 0.011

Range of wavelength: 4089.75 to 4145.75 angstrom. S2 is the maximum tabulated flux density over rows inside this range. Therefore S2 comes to 12.1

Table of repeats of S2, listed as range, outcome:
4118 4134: 11.9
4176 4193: 11.8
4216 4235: 12.2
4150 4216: 12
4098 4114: 11.6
